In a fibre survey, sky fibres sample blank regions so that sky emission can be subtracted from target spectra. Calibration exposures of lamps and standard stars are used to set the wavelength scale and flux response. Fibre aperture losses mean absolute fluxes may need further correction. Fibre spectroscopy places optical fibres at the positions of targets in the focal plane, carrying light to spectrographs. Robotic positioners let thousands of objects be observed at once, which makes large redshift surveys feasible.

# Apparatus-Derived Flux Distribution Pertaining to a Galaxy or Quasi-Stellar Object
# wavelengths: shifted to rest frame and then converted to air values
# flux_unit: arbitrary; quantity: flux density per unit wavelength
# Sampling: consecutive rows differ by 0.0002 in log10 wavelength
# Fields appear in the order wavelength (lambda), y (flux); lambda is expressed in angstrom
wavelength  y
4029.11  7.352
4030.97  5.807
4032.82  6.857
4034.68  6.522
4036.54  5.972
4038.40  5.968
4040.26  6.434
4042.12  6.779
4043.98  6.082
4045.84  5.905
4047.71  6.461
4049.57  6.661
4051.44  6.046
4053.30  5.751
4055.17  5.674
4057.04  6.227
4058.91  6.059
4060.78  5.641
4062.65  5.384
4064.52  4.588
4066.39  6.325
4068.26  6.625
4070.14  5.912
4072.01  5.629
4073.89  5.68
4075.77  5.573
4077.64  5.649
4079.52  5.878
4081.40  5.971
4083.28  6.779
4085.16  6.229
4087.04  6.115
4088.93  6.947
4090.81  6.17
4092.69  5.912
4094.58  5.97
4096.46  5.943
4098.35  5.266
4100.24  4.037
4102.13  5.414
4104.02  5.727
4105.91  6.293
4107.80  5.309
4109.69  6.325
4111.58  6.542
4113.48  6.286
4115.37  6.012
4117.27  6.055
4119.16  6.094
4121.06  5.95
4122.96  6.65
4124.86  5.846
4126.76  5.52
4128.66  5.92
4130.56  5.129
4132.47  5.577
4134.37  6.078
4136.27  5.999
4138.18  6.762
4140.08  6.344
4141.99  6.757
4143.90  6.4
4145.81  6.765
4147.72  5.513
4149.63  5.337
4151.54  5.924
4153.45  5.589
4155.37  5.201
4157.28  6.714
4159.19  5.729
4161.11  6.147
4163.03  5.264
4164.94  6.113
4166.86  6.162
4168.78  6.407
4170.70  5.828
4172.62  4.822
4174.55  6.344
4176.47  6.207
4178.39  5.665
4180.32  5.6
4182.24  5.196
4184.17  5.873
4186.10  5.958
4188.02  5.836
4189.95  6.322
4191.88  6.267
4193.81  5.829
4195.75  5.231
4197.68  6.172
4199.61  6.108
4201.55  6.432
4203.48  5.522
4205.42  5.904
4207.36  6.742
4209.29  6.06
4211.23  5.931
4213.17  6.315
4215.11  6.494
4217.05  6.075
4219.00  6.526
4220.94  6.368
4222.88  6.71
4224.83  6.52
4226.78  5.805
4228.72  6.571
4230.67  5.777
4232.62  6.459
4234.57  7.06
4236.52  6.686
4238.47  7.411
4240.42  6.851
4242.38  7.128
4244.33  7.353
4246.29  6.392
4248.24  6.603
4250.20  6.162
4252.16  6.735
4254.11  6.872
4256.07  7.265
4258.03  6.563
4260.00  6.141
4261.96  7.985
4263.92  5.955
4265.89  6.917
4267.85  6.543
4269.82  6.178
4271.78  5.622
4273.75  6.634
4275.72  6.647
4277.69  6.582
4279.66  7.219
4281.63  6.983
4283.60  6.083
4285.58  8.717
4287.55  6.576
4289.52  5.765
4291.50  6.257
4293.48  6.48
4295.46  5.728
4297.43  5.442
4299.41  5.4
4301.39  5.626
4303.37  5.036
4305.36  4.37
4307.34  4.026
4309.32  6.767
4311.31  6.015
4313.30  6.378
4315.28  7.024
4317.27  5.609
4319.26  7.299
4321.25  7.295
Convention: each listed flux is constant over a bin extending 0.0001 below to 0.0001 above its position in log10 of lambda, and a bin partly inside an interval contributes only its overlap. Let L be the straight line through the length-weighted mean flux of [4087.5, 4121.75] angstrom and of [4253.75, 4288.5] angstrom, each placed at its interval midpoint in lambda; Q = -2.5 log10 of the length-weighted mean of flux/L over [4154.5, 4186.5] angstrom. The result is 0.07 mag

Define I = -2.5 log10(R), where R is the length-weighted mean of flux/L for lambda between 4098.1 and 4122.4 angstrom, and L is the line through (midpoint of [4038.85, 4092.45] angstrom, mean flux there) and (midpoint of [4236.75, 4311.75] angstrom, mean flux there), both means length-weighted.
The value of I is 0.05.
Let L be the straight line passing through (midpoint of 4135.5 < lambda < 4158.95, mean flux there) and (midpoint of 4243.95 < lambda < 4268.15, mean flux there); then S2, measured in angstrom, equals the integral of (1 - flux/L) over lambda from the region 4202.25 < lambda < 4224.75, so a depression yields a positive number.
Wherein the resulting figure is 0.8 angstrom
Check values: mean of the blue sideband 6.1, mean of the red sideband 6.72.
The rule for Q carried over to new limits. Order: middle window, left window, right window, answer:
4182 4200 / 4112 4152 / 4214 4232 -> 0.06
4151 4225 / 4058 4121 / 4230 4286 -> 0.07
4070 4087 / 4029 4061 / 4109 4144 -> 0.04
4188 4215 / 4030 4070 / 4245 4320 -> 0.03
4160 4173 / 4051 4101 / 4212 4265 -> 0.07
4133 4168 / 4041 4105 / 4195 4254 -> 0.02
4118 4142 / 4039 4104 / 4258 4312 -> 0.00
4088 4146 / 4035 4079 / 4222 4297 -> 0.03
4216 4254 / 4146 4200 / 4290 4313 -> -0.15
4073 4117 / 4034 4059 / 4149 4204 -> 0.03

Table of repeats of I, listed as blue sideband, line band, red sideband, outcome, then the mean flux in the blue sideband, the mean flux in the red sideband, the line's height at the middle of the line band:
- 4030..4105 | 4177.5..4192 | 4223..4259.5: 0.111 mag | 5.96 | 6.67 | 6.44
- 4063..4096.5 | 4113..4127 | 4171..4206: -0.025 mag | 5.99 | 5.85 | 5.94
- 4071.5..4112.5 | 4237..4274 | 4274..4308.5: -0.114 mag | 5.88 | 6.07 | 6.04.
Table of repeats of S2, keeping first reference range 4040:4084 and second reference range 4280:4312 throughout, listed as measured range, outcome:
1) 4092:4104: 1.1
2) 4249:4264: -1.9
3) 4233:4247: -2.3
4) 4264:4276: -0.8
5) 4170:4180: 0.4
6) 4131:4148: -0.7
